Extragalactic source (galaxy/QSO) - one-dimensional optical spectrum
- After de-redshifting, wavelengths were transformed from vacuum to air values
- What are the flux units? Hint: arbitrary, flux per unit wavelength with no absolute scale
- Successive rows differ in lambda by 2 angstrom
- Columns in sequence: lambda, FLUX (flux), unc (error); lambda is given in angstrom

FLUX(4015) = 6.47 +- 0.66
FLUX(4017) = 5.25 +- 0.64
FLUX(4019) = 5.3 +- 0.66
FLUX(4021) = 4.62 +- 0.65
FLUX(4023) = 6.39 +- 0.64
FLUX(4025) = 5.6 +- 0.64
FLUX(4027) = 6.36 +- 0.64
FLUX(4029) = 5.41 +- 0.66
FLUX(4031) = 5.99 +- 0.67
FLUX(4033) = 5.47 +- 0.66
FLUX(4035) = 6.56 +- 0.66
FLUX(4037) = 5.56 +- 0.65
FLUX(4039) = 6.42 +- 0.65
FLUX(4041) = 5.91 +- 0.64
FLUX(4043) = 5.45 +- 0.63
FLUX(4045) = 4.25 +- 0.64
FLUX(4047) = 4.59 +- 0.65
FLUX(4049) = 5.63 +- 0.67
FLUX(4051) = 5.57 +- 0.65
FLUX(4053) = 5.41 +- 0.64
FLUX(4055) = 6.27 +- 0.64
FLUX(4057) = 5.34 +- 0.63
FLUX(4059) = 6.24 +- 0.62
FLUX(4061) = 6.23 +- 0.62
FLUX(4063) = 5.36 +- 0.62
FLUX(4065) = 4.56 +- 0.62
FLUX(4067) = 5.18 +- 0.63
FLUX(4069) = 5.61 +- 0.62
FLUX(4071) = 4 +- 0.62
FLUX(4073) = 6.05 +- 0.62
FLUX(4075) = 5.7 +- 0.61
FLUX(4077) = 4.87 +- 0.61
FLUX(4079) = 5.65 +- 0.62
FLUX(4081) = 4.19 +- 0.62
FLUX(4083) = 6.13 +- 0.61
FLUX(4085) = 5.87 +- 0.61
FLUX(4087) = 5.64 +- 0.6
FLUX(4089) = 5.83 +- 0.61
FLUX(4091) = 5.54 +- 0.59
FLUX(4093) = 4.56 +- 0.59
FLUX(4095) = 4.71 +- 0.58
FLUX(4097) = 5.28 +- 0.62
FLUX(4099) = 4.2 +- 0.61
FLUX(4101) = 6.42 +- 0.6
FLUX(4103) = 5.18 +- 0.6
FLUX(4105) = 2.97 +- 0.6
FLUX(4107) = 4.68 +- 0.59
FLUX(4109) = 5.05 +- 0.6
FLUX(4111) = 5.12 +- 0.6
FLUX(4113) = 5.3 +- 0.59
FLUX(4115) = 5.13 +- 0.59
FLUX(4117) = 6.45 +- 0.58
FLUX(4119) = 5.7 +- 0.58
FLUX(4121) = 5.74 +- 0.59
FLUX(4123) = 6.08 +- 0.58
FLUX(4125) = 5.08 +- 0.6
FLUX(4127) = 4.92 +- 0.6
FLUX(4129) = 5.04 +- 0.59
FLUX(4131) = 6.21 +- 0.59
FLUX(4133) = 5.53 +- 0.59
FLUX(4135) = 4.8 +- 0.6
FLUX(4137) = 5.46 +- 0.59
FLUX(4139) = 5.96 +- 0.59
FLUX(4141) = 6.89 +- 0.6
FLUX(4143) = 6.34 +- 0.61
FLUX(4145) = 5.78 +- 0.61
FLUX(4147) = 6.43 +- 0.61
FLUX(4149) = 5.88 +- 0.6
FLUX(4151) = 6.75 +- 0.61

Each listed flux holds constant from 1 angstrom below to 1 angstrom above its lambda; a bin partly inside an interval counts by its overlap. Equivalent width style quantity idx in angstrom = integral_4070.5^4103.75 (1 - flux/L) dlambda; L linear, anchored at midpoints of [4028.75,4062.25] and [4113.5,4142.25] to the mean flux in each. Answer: 2.1 angstrom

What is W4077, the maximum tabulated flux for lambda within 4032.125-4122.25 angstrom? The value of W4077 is 6.56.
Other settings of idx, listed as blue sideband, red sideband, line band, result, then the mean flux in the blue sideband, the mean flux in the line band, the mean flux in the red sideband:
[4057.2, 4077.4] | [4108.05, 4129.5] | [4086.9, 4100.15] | 0.8 angstrom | 5.39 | 5.09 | 5.43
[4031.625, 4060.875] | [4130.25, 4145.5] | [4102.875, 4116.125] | 2.4 angstrom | 5.64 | 4.76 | 5.87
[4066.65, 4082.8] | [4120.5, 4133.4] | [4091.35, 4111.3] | 2.0 angstrom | 5.2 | 4.83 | 5.5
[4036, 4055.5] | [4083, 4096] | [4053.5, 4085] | 0.1 angstrom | 5.49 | 5.44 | 5.42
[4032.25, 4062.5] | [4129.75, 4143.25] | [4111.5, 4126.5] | 0.5 angstrom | 5.66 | 5.6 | 5.84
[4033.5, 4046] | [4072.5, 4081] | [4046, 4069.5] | 0.2 angstrom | 5.68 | 5.5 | 5.38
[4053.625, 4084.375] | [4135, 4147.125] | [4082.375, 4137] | 4.3 angstrom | 5.43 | 5.3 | 6.01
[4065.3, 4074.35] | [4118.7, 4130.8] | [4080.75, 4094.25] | -0.5 angstrom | 5.18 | 5.45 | 5.46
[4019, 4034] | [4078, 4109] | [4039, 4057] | 0.2 angstrom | 5.67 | 5.44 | 5.12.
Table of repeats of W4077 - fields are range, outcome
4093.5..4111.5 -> 6.42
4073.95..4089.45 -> 6.13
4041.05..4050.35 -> 5.63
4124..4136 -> 6.21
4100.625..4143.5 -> 6.89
